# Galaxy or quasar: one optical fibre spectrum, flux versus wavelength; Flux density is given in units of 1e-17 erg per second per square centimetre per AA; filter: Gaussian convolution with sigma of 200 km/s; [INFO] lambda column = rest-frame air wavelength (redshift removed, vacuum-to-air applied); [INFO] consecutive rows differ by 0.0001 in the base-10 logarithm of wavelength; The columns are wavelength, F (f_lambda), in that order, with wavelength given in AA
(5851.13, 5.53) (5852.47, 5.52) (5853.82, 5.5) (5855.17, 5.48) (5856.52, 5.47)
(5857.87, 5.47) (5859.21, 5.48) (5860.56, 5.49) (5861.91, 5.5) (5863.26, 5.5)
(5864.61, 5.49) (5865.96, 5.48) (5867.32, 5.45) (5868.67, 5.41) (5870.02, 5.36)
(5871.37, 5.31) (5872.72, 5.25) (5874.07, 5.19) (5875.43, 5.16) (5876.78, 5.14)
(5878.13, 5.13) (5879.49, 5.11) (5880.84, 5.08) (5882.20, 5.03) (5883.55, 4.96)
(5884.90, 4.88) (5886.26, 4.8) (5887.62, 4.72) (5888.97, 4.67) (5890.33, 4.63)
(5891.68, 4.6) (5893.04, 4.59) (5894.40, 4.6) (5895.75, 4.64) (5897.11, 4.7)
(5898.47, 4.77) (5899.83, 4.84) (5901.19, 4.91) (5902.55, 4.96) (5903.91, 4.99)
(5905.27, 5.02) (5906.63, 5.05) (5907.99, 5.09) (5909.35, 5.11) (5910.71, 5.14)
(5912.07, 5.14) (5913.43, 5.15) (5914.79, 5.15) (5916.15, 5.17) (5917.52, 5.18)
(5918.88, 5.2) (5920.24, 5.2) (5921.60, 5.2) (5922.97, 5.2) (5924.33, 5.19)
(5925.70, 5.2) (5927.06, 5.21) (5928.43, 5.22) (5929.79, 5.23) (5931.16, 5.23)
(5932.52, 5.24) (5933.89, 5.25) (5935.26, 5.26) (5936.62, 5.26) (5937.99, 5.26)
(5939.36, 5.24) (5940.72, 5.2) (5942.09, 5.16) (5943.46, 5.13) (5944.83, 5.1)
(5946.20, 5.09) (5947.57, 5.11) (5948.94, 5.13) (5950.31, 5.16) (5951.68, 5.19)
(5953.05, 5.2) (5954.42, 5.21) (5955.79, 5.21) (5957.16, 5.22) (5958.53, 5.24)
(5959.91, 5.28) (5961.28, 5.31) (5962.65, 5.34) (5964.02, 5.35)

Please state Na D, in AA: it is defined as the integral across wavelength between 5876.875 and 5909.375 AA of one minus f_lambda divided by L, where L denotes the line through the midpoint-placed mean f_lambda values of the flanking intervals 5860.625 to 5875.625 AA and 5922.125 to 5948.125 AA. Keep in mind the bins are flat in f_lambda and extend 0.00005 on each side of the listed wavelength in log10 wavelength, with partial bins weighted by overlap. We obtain 2.71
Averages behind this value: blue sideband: 5.38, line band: 4.87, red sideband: 5.2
